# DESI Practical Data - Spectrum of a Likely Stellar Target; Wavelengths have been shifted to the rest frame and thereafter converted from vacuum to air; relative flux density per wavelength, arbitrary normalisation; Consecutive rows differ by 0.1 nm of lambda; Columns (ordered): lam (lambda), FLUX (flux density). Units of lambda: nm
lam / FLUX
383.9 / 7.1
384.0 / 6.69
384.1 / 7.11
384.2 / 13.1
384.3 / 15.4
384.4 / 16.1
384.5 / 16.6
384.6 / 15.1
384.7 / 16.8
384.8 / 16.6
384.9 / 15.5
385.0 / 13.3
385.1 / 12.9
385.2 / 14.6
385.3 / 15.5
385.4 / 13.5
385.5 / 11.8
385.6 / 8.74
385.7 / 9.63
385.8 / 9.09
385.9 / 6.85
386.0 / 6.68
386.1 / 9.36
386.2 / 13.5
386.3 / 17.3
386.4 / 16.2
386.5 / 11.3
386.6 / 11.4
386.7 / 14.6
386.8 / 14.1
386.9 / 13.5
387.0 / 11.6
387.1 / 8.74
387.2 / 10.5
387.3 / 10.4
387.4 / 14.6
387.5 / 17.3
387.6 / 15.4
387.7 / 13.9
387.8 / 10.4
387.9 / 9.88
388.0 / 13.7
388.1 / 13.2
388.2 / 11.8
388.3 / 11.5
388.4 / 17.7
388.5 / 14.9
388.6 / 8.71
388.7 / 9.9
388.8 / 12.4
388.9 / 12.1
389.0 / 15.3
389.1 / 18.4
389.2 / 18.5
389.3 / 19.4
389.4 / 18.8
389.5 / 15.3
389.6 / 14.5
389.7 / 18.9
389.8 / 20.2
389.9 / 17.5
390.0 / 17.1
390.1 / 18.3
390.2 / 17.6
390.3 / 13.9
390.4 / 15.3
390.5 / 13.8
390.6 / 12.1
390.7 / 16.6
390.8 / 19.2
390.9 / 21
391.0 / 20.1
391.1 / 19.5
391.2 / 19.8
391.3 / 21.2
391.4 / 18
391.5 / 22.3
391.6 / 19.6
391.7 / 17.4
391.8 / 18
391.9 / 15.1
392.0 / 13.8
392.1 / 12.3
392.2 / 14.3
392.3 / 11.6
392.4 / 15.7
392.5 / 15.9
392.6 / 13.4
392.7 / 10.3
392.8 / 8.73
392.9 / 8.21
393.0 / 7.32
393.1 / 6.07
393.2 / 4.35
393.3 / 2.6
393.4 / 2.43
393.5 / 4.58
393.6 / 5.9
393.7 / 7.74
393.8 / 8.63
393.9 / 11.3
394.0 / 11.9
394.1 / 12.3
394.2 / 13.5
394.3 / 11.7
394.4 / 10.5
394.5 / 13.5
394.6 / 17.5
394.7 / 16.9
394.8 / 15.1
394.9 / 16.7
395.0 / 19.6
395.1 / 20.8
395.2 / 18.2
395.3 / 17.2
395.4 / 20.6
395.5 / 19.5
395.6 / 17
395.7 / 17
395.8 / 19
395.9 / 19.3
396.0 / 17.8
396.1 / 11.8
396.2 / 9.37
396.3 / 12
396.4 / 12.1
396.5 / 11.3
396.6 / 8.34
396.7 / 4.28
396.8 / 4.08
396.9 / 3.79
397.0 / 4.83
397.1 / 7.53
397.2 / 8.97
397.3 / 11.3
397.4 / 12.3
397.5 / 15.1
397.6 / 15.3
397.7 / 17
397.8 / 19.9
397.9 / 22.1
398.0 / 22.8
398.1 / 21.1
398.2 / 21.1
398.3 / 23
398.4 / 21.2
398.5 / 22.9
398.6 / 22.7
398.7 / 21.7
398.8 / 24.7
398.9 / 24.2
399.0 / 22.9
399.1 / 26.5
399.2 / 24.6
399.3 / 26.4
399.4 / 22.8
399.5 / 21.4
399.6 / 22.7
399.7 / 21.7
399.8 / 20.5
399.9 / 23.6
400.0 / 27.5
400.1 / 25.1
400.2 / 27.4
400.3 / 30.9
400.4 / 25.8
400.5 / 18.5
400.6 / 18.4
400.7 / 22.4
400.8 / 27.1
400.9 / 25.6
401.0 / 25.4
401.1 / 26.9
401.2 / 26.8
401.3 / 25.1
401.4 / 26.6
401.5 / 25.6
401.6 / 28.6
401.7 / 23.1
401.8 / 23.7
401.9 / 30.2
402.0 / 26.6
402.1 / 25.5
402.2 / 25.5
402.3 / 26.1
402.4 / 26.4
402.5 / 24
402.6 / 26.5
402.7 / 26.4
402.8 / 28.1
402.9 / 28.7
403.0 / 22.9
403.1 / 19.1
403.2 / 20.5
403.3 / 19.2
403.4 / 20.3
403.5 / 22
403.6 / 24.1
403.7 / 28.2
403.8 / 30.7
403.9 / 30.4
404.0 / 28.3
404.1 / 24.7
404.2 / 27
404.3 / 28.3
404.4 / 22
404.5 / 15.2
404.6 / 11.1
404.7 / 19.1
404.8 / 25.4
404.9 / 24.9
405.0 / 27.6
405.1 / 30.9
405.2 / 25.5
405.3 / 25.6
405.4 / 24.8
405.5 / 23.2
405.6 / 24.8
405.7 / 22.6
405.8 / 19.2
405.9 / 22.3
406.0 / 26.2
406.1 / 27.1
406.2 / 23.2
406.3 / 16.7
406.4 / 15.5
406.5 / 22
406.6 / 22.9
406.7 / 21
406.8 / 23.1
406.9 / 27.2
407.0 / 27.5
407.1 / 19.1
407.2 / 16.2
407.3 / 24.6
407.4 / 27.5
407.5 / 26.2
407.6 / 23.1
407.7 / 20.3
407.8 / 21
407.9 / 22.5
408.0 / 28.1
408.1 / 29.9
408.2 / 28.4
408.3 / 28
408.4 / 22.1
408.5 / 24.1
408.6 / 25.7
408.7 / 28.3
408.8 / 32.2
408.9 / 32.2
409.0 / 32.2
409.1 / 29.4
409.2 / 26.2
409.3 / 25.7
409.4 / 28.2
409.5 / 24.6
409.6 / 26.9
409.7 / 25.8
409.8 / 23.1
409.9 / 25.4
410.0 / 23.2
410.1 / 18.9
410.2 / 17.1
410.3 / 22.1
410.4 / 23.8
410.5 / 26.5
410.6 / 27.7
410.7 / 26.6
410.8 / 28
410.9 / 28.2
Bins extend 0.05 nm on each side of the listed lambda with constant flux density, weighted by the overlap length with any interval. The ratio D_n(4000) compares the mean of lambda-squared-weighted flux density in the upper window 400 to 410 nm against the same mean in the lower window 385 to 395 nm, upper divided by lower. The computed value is 1.98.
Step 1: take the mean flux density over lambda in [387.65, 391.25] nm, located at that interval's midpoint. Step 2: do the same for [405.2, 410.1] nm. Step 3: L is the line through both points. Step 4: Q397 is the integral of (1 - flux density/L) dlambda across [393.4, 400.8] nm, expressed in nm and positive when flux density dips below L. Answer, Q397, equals 0.954 nm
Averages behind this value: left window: 15.6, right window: 24.6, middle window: 17.1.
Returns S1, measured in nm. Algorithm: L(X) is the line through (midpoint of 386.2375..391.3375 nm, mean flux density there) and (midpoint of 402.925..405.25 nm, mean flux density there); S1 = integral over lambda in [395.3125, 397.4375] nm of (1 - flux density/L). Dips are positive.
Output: 0.792 nm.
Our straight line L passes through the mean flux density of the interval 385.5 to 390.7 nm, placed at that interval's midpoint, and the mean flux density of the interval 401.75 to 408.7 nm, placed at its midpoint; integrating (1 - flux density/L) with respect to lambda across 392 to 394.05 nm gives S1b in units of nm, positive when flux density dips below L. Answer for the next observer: 0.90 nm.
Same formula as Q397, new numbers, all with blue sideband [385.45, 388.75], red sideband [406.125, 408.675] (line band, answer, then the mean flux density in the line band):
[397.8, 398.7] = -0.18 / 22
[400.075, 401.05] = -0.25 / 24.6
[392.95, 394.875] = 0.75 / 9.77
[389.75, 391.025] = -0.29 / 17.1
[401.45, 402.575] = -0.30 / 25.9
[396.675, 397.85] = 0.49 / 10.5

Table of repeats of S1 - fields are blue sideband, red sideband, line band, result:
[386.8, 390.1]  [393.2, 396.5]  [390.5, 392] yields -0.468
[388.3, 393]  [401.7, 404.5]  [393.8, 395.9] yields 0.345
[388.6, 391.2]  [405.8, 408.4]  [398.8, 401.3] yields -0.457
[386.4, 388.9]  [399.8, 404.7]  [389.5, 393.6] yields 0.311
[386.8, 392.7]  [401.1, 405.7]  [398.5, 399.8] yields -0.089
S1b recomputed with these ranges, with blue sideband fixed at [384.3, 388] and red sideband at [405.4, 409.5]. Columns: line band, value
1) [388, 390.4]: -0.132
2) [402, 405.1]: -0.269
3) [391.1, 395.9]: 0.877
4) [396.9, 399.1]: 0.165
